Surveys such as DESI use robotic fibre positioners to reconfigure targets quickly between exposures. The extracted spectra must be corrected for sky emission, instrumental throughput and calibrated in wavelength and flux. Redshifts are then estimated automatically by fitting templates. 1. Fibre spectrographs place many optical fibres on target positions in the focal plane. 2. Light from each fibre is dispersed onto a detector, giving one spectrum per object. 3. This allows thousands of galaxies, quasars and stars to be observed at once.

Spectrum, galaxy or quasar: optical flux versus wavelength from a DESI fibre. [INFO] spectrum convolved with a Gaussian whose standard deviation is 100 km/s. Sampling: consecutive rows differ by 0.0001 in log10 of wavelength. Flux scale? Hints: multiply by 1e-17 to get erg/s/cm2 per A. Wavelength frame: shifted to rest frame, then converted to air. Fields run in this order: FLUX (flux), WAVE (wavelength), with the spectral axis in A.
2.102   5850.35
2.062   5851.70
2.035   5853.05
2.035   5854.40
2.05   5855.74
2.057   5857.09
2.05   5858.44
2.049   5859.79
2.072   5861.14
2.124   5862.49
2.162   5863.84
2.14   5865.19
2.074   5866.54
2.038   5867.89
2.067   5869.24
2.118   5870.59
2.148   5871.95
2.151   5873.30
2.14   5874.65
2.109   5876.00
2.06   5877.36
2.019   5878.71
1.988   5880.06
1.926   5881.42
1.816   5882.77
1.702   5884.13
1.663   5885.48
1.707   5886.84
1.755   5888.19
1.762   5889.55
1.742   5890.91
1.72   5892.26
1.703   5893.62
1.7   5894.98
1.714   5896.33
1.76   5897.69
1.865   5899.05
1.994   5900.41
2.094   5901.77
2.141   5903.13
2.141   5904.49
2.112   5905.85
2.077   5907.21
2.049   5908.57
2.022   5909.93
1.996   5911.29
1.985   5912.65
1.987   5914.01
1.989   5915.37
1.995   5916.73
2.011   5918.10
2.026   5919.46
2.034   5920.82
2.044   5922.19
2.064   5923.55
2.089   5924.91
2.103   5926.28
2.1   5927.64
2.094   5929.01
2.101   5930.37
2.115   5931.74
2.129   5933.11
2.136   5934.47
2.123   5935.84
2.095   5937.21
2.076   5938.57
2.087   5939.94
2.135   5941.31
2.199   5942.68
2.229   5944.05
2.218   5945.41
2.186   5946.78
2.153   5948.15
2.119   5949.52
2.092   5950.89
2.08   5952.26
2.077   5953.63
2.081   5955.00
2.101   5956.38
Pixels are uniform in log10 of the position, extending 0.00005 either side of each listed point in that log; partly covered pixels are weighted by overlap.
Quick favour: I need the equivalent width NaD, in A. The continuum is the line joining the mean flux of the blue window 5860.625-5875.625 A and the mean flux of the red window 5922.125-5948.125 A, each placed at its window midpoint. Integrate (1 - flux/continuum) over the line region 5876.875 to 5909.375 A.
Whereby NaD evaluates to 3.6 A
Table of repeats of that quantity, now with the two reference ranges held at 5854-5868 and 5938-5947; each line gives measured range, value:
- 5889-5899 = 1.8 A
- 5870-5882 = 0.1 A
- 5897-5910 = 0.6 A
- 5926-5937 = 0.2 A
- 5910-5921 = 0.7 A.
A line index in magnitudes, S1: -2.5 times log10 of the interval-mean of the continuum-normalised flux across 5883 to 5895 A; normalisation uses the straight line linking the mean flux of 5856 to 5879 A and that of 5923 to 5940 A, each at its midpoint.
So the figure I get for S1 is 0.214 mag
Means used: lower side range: 2.09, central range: 1.72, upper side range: 2.1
